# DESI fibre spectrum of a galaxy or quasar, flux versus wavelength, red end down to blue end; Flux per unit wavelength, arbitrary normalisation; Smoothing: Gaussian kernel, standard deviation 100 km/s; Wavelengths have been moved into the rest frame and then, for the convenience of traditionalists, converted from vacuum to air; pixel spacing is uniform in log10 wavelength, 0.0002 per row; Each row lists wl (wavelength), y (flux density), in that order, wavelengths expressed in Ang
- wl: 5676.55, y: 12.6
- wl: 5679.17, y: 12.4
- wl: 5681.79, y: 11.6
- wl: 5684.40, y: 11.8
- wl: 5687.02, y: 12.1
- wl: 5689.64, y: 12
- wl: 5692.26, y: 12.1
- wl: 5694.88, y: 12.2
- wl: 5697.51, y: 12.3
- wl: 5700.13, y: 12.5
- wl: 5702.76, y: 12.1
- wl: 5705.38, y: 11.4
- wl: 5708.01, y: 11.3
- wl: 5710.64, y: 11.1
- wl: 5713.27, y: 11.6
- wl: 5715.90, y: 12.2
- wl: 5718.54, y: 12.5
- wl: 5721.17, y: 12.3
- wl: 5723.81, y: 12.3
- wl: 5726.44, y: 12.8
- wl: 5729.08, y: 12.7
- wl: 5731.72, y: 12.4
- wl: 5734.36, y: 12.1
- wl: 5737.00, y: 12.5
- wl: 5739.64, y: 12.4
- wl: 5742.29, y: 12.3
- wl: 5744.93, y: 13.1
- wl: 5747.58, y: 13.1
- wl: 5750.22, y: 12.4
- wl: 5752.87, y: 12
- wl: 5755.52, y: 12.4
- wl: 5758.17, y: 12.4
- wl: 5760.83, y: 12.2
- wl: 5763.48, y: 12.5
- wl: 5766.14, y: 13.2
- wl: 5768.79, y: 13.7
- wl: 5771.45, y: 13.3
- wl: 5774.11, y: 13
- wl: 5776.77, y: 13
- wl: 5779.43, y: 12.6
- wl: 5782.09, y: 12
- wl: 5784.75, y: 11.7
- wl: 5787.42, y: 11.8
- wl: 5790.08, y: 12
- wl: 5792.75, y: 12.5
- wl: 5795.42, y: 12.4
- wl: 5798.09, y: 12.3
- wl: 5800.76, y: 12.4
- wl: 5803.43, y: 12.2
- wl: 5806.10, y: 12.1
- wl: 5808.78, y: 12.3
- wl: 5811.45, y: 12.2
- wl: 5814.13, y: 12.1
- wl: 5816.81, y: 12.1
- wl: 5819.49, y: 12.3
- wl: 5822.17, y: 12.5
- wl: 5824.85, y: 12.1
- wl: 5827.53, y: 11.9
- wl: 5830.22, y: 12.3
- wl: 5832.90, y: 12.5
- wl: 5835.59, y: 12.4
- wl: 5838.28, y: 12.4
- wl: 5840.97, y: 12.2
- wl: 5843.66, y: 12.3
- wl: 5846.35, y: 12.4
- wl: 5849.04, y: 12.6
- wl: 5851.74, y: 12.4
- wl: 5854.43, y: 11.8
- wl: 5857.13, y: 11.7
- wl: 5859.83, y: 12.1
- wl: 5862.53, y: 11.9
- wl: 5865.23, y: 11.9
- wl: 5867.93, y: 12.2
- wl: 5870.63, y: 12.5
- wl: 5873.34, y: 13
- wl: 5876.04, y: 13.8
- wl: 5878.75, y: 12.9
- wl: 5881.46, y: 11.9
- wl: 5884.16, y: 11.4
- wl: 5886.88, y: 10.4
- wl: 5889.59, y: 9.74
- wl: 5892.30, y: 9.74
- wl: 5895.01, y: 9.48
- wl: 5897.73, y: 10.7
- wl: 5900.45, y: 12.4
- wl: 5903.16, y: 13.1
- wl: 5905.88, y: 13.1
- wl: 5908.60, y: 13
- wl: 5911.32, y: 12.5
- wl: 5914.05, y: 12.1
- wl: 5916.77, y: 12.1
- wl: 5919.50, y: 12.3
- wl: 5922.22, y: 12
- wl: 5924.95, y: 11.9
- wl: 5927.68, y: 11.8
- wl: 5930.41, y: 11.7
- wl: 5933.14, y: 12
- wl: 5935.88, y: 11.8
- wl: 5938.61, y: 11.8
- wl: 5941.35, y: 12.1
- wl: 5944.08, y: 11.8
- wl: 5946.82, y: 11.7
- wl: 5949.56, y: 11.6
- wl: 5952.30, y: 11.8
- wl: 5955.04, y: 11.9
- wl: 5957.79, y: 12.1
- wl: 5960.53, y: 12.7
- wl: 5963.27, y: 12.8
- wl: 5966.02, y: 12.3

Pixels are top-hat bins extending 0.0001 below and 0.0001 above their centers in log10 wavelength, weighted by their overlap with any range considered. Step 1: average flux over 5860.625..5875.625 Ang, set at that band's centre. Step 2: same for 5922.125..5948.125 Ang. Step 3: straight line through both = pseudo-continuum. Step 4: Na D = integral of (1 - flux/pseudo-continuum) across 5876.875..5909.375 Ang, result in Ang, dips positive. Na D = 1.8 Ang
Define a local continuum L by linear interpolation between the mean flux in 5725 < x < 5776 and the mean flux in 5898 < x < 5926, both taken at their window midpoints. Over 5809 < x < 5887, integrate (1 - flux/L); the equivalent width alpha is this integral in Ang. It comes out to 1.6 Ang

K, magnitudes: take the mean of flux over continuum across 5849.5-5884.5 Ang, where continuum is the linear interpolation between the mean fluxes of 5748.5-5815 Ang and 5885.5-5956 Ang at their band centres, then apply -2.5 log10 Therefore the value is -0.03 mag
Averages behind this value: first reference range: 12.4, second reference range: 11.7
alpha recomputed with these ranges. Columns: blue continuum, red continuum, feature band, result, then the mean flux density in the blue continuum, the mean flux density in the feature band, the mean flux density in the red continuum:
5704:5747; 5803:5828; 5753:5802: -1.3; 12.2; 12.5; 12.2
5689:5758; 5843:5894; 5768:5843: -1.9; 12.2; 12.4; 11.9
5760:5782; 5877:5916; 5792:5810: 0.4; 12.9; 12.3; 11.6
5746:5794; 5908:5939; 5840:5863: 0.2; 12.5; 12.2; 12.1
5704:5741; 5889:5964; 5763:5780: -1.5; 12.1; 13.1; 11.9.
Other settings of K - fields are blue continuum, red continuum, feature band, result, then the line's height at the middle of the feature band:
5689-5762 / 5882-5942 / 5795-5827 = -0.022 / 12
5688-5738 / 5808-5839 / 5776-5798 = -0.002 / 12.2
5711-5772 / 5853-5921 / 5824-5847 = -0.014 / 12.1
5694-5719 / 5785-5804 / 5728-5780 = -0.053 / 12.1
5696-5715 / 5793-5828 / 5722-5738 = -0.052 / 11.9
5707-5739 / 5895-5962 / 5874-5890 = 0.018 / 12.1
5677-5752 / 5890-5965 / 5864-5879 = -0.064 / 12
